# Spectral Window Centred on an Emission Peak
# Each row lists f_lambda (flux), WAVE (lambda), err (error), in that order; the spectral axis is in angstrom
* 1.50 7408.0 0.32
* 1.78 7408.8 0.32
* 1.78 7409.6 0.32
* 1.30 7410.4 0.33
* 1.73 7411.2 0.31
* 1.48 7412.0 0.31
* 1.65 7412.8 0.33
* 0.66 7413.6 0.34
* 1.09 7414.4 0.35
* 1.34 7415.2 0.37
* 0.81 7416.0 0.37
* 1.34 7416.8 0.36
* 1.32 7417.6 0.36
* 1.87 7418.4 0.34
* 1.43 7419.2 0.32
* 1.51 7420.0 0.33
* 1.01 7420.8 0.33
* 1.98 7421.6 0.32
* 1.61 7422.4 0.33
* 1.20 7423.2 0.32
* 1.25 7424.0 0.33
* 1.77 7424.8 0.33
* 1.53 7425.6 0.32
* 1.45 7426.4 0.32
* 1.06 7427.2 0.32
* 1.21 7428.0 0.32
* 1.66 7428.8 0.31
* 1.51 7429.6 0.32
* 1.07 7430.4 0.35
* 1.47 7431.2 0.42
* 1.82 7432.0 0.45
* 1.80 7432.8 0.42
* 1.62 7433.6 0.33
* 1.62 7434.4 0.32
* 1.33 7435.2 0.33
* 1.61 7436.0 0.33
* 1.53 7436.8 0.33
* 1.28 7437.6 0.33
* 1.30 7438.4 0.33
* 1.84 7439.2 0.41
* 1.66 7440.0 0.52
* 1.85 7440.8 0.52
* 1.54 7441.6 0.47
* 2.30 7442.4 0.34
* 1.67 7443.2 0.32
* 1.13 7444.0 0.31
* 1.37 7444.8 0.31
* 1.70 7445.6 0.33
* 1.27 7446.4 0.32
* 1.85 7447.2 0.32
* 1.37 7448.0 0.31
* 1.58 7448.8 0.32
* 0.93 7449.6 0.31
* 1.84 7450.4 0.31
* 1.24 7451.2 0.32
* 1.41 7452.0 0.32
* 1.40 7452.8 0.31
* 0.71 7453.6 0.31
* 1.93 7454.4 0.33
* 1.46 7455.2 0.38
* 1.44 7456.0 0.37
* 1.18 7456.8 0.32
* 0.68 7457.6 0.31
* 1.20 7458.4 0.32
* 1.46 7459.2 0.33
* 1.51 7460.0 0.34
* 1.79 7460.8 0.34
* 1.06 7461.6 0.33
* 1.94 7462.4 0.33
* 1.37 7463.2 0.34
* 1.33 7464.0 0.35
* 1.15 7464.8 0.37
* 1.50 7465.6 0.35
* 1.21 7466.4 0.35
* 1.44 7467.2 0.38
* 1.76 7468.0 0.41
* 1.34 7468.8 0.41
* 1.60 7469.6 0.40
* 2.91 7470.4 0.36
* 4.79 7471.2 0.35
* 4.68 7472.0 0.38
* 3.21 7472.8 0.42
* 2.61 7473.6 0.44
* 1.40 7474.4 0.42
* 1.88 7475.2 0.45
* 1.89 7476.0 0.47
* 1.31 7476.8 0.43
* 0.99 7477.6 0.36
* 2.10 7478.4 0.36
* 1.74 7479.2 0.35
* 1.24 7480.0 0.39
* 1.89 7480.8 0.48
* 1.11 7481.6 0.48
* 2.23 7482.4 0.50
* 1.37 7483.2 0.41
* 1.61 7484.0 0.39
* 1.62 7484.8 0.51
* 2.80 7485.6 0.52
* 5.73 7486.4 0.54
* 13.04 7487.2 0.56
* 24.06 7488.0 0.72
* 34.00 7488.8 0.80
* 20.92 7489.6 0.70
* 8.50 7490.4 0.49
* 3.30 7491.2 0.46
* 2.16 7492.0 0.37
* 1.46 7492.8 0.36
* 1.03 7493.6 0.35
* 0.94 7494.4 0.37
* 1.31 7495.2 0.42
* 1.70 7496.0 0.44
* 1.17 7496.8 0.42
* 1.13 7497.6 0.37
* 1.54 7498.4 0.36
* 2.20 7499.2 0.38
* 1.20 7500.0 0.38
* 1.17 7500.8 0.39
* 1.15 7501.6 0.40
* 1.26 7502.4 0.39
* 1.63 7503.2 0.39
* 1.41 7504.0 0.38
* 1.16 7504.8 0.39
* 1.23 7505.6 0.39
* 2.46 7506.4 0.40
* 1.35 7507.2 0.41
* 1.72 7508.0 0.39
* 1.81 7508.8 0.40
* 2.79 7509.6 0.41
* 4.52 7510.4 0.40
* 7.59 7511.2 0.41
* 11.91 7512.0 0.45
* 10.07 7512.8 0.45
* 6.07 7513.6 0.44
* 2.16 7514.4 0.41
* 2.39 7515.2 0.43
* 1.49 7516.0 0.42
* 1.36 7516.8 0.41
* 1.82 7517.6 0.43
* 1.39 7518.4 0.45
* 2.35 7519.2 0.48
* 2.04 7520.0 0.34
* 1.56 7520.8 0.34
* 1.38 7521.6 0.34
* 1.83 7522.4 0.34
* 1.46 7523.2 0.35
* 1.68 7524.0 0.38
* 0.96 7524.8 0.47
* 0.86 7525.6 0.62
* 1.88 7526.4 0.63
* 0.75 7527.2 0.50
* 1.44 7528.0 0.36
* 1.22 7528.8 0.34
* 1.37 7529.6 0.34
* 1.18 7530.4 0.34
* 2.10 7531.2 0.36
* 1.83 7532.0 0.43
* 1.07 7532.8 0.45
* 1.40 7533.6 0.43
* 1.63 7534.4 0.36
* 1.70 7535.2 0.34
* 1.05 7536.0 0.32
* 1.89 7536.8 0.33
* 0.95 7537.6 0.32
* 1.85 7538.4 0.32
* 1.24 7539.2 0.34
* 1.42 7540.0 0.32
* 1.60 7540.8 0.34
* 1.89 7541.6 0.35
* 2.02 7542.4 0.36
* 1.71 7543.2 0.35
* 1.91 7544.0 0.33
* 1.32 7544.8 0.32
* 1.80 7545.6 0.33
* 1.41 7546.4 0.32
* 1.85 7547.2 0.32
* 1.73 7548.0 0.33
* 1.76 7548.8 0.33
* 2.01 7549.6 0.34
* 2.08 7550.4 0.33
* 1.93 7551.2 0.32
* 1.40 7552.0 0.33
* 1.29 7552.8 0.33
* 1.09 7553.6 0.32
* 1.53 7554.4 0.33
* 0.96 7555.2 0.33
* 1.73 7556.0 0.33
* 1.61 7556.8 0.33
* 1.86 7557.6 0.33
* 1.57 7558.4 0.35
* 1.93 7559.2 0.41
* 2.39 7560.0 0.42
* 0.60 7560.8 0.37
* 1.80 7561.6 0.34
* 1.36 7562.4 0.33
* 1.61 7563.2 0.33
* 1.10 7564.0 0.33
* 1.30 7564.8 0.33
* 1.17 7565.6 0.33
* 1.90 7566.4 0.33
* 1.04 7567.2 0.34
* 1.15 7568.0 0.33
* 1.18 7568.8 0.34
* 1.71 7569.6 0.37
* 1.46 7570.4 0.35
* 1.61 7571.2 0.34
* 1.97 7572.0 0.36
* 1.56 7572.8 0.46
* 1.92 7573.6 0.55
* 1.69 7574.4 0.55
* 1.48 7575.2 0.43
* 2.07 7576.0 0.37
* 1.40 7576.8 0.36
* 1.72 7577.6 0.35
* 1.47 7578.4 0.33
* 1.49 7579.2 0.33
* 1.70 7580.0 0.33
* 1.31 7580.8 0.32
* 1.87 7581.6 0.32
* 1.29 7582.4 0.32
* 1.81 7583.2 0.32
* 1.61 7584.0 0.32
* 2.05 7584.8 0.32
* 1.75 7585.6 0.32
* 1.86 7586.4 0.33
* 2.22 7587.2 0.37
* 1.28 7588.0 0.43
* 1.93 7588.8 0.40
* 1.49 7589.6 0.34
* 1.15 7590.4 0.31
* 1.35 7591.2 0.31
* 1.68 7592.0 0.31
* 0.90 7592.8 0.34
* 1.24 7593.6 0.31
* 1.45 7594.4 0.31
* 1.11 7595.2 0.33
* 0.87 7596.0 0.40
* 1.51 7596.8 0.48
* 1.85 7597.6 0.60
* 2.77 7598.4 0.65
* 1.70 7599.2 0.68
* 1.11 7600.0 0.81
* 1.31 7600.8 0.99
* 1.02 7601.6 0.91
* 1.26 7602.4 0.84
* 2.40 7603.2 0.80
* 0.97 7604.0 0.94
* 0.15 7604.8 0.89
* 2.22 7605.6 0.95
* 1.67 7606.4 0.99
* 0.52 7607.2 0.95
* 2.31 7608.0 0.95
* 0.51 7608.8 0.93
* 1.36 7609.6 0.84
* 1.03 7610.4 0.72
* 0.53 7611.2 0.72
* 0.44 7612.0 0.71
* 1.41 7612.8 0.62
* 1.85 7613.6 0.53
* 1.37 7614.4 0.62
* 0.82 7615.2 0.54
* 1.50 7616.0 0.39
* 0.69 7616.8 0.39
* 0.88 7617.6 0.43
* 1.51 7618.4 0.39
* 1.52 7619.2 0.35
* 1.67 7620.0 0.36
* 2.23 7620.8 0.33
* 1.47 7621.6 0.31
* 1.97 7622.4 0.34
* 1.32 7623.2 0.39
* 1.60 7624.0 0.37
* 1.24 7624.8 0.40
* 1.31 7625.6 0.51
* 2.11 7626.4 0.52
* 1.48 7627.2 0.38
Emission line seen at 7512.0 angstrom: [N II]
